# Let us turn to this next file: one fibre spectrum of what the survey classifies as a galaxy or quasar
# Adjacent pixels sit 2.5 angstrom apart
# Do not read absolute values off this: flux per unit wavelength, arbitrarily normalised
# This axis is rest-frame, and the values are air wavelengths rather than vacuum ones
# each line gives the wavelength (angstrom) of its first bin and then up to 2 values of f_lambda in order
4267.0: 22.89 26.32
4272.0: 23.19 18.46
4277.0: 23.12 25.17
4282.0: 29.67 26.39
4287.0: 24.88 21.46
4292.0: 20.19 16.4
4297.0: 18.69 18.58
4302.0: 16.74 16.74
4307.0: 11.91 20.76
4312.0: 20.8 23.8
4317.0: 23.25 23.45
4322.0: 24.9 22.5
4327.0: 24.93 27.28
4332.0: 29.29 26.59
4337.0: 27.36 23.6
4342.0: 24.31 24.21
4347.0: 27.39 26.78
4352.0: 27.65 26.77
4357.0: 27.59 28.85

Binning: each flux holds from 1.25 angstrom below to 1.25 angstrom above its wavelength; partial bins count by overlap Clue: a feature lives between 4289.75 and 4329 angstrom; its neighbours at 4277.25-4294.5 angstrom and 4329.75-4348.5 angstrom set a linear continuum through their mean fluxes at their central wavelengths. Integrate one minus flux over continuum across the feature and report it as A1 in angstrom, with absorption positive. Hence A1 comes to 7.2 angstrom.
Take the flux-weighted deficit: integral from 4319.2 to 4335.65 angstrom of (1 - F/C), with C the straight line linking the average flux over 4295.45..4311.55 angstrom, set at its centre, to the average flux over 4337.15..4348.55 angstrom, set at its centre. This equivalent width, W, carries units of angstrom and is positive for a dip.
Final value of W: -2.6 angstrom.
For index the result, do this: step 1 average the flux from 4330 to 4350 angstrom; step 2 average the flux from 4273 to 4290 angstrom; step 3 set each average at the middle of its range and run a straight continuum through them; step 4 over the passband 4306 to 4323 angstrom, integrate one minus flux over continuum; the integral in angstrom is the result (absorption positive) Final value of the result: 2.7 angstrom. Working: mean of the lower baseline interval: 24.3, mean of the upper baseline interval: 26.2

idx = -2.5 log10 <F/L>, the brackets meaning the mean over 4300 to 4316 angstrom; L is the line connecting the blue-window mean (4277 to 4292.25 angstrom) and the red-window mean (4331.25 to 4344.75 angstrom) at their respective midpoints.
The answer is 0.34 mag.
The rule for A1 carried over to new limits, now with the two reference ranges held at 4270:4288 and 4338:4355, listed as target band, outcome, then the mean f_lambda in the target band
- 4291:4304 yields 3.58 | 18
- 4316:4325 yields 0.60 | 23.6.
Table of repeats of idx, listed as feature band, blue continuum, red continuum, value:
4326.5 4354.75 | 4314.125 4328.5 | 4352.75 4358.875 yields -0.023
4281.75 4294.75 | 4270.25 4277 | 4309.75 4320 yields -0.058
